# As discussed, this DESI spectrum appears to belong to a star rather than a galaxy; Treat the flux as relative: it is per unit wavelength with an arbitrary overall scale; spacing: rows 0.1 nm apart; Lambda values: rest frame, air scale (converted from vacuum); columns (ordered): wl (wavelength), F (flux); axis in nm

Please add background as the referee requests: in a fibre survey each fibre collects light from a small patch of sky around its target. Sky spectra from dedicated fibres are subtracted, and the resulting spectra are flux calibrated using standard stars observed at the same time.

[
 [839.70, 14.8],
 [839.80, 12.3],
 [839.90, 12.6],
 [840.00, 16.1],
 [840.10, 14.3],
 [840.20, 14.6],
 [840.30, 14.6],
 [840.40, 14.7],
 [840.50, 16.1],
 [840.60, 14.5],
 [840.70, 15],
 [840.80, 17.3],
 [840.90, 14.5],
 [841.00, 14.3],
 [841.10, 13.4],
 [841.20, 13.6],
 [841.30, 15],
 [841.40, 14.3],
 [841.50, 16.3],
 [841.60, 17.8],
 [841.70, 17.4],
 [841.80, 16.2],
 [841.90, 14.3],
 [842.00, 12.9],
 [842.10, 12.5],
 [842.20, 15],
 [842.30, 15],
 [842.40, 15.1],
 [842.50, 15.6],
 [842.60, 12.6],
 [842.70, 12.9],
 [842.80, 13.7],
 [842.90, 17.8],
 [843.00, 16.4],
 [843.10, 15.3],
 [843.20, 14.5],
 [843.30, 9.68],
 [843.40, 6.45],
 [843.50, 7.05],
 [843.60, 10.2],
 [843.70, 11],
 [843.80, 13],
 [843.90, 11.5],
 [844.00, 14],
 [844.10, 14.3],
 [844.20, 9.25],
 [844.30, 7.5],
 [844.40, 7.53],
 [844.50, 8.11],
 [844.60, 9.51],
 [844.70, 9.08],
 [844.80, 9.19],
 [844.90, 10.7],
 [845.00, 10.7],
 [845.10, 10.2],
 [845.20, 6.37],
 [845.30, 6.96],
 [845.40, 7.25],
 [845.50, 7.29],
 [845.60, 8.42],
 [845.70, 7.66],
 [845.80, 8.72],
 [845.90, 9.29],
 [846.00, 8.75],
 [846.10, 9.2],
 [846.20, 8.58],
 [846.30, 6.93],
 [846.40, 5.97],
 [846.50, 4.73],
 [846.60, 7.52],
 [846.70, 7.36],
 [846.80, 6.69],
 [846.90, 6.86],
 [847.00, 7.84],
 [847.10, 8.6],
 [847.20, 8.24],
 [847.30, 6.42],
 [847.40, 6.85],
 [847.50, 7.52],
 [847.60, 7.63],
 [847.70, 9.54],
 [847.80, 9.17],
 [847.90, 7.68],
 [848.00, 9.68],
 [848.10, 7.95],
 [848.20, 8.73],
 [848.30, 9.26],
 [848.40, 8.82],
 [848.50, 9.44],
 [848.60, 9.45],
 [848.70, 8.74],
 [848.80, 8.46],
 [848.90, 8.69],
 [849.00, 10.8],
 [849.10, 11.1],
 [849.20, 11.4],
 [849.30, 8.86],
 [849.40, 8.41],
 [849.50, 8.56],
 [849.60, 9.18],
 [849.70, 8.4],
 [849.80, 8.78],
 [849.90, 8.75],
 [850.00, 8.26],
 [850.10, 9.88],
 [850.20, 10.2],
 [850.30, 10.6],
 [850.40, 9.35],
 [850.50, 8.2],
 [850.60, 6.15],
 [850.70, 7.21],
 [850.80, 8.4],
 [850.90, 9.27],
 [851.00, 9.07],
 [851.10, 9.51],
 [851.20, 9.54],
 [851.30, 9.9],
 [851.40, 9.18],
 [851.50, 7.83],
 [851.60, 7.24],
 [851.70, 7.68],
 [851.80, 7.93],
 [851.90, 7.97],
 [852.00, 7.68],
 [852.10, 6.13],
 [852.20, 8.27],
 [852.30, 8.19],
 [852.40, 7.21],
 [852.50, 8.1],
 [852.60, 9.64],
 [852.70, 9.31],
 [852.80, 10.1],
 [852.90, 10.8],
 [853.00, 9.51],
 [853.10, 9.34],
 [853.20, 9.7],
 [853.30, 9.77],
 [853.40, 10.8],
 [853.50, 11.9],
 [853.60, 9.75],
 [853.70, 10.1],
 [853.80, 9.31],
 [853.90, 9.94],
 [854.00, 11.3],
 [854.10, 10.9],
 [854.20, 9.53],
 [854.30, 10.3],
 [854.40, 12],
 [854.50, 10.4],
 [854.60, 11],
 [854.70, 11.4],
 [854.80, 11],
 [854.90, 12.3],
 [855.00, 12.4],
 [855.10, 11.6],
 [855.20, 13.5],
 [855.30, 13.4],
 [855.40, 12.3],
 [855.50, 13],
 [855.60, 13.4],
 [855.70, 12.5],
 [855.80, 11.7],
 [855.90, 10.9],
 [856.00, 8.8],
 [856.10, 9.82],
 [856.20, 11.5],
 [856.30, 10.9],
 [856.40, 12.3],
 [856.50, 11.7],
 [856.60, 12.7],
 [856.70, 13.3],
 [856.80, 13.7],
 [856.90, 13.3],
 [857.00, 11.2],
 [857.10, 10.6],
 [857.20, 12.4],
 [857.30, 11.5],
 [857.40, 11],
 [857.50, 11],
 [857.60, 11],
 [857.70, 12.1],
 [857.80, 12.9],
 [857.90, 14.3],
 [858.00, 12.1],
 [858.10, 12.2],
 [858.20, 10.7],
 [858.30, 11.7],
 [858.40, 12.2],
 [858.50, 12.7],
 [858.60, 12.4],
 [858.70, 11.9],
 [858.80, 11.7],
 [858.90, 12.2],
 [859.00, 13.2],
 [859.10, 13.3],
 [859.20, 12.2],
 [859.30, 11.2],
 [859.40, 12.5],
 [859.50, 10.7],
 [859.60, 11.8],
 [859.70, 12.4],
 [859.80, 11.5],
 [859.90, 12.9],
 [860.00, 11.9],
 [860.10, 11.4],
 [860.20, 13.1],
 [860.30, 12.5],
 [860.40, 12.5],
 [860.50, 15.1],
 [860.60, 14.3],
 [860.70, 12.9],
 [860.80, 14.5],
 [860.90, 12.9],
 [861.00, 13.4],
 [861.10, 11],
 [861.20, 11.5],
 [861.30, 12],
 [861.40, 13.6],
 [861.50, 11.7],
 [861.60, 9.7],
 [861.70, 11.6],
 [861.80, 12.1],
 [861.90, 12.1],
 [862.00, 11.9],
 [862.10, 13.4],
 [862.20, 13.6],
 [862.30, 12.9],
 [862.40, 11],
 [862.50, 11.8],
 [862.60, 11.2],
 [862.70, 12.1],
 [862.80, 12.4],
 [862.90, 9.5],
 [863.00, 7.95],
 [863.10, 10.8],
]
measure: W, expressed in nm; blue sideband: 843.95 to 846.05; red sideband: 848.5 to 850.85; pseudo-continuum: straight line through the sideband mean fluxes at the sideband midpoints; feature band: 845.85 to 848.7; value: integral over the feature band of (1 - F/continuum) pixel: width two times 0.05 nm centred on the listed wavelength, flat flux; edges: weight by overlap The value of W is 0.32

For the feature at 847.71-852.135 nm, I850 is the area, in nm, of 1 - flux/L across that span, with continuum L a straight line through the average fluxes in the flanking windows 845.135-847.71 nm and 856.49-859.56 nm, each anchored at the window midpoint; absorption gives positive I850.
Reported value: 0.04 nm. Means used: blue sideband 7.57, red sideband 12.1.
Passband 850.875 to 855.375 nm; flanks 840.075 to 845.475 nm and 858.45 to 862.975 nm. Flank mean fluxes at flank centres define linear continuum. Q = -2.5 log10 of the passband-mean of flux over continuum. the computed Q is 0.25 mag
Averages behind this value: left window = 12.7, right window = 12.2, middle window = 9.83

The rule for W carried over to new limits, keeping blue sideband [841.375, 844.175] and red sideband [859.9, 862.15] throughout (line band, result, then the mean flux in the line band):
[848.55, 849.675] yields 0.326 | 9.4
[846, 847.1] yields 0.500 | 7.31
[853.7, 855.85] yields 0.224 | 11.5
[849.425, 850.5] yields 0.331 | 9.13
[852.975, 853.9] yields 0.210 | 10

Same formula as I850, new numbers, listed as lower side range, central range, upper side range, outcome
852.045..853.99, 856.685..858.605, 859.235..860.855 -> -0.10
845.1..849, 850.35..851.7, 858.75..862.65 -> 0.12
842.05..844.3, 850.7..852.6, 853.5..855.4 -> 0.54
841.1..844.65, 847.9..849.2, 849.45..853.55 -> 0.12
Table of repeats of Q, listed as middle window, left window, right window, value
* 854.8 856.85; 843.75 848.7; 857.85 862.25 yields -0.08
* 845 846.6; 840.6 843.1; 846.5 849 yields 0.31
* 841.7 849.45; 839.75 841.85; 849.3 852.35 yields 0.20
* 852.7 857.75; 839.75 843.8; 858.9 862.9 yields 0.14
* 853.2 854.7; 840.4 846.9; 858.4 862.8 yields 0.14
